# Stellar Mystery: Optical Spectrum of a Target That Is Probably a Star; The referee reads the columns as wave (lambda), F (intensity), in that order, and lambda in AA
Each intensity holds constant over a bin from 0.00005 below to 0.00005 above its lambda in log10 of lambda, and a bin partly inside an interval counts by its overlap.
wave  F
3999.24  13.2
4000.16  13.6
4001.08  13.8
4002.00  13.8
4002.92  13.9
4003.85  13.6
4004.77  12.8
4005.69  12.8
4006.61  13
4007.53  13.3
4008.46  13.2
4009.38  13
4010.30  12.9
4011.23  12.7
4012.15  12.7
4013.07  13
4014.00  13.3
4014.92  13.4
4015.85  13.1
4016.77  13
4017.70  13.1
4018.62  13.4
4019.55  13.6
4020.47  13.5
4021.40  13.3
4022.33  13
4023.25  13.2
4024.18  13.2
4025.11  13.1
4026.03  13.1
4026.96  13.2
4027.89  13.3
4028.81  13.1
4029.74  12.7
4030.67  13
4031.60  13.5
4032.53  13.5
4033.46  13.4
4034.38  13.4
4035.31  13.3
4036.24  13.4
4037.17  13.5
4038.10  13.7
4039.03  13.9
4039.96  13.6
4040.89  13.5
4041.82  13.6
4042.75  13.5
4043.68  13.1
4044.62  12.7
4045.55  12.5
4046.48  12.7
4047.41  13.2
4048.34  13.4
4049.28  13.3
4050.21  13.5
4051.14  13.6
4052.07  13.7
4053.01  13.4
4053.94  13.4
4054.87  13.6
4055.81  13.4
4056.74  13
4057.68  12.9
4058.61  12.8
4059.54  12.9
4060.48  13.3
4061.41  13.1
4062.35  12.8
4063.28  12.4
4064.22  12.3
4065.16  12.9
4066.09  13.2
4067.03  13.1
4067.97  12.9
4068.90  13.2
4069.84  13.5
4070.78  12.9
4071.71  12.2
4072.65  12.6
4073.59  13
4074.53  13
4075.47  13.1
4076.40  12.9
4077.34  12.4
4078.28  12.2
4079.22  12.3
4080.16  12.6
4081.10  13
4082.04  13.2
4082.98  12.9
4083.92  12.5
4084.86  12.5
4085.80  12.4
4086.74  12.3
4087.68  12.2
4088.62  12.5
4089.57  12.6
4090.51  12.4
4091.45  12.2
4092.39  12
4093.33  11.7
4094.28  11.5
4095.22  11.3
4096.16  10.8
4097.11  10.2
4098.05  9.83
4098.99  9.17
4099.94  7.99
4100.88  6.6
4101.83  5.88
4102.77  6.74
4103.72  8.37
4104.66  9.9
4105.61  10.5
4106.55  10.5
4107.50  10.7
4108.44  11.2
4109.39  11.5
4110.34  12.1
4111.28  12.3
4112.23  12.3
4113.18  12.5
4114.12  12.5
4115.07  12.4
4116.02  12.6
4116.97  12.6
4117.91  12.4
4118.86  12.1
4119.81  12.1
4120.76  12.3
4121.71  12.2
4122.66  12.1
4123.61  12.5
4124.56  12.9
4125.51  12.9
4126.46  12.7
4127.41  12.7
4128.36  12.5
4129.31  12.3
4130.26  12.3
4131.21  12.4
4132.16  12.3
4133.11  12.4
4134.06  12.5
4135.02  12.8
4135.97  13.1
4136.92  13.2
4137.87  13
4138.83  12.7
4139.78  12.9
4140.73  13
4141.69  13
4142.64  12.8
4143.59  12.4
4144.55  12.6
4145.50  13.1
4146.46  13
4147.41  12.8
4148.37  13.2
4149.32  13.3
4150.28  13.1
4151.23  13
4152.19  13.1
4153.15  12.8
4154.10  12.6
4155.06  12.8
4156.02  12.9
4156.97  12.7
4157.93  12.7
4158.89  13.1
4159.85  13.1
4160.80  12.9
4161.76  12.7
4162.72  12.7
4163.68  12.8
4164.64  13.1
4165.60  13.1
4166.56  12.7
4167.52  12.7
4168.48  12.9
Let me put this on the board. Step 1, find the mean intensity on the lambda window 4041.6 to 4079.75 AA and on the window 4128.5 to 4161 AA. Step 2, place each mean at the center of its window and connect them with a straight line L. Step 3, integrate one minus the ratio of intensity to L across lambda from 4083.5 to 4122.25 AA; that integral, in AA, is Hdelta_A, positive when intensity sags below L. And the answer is 5.20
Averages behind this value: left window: 13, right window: 12.8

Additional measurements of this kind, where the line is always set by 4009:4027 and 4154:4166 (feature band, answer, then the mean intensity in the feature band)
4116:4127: 0.4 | 12.4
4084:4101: 2.3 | 11.2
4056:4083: 0.4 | 12.9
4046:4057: -0.2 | 13.4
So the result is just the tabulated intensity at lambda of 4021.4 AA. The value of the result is 13.3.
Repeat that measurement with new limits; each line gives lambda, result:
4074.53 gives 13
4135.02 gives 12.8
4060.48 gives 13.3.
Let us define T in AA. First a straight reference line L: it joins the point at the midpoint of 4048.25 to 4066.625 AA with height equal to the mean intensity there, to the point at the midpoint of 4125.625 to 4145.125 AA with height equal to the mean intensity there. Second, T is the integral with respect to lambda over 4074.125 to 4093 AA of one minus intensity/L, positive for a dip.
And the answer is 0.6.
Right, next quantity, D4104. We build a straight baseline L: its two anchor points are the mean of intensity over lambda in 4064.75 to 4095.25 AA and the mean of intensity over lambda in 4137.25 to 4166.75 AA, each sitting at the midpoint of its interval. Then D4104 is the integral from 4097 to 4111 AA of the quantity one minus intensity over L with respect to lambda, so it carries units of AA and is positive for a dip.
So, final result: 3.6 AA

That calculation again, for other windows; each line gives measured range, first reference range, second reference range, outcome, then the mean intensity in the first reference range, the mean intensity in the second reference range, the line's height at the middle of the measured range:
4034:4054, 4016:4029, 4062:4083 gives -0.48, 13.2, 12.8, 13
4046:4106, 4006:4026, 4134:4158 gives 4.34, 13.1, 12.9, 13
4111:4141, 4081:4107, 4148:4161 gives -1.52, 10.8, 13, 11.9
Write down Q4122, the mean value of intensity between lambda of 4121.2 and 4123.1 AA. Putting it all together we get 12.1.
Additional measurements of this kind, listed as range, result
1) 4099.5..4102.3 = 6.81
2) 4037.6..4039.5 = 13.8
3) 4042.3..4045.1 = 13.1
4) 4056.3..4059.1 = 12.9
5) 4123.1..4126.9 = 12.7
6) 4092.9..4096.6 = 11.3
